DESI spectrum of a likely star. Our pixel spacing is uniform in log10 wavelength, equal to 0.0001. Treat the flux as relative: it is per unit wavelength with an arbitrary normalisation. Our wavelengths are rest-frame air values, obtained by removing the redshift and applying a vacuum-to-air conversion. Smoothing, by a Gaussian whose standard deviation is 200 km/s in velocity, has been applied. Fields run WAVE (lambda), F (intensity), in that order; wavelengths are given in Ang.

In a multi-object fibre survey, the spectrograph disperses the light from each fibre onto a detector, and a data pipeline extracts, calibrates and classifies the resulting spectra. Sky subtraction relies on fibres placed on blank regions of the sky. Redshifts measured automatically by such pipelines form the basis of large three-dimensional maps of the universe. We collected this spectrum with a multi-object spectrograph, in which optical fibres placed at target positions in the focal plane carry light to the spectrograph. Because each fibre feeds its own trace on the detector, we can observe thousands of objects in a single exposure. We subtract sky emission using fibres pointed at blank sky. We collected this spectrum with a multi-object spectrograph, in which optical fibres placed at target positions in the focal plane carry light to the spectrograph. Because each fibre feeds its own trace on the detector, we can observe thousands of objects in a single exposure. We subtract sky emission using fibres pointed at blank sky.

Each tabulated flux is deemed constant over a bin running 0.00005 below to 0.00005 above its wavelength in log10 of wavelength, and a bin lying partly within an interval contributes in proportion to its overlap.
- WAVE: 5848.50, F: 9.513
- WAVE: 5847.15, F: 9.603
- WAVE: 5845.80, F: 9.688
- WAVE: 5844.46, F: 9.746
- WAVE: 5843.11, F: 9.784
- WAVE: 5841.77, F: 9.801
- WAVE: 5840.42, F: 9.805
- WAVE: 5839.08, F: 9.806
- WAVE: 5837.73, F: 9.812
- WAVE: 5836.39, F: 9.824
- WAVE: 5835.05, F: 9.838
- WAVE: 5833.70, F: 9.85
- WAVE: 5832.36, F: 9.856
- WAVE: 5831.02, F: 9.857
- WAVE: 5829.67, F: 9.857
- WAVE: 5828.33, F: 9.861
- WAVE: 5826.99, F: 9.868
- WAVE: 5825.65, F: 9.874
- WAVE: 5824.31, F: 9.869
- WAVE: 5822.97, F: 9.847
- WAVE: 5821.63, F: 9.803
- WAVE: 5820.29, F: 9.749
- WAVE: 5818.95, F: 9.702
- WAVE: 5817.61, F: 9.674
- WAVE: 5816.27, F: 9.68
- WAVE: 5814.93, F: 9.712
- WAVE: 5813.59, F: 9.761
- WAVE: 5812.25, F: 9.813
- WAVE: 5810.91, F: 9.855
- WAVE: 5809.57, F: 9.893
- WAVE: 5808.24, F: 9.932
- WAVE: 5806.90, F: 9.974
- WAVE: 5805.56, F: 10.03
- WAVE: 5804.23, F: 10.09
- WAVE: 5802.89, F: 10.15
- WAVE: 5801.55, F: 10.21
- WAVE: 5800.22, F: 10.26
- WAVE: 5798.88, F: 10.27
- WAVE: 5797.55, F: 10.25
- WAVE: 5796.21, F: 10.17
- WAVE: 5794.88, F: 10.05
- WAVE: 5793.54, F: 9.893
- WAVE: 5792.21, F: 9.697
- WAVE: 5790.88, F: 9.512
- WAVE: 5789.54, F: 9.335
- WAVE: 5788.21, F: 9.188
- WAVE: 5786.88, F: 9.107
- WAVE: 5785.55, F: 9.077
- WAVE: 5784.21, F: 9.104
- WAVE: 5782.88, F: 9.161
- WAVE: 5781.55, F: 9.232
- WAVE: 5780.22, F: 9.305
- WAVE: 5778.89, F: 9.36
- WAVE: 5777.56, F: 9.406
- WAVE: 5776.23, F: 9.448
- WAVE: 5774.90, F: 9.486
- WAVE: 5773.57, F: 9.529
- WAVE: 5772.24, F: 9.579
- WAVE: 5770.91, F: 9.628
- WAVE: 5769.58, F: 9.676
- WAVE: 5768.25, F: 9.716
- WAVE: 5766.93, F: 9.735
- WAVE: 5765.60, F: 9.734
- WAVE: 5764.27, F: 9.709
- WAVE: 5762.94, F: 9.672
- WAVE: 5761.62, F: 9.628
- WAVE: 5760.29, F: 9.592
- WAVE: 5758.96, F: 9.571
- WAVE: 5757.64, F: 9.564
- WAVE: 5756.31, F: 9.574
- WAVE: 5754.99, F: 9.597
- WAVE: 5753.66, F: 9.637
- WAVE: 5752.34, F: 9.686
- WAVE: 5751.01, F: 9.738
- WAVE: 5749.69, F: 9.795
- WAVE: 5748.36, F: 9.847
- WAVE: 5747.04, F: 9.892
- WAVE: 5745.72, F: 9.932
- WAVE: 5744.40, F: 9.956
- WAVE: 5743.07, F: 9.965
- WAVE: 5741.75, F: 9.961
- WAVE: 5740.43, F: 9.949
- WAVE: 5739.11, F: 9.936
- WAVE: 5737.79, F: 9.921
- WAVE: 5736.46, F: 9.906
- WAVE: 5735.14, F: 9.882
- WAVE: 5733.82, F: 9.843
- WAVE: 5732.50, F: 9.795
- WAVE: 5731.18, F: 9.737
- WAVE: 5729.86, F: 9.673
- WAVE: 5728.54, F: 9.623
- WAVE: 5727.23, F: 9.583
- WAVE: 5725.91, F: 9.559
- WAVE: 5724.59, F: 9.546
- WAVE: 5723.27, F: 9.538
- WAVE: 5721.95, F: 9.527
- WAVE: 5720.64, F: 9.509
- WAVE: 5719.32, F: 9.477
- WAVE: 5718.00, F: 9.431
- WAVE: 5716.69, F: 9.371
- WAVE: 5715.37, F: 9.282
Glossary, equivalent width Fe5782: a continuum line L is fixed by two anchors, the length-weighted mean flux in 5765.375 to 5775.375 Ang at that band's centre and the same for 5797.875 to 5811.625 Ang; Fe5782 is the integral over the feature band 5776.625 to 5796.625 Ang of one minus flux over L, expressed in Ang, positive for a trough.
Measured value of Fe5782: 0.8 Ang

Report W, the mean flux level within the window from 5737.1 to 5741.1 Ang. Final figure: 9.93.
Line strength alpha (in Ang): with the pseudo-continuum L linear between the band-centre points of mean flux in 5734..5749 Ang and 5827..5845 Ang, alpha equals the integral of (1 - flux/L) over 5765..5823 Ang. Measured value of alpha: 0.99 Ang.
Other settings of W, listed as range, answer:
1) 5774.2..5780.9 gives 9.4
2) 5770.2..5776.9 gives 9.53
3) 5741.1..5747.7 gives 9.94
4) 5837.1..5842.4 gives 9.79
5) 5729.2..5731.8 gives 9.7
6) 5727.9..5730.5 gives 9.65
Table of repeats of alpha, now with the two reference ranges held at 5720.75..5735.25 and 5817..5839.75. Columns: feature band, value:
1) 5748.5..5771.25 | 0.1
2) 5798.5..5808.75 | -0.3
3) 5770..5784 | 0.5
